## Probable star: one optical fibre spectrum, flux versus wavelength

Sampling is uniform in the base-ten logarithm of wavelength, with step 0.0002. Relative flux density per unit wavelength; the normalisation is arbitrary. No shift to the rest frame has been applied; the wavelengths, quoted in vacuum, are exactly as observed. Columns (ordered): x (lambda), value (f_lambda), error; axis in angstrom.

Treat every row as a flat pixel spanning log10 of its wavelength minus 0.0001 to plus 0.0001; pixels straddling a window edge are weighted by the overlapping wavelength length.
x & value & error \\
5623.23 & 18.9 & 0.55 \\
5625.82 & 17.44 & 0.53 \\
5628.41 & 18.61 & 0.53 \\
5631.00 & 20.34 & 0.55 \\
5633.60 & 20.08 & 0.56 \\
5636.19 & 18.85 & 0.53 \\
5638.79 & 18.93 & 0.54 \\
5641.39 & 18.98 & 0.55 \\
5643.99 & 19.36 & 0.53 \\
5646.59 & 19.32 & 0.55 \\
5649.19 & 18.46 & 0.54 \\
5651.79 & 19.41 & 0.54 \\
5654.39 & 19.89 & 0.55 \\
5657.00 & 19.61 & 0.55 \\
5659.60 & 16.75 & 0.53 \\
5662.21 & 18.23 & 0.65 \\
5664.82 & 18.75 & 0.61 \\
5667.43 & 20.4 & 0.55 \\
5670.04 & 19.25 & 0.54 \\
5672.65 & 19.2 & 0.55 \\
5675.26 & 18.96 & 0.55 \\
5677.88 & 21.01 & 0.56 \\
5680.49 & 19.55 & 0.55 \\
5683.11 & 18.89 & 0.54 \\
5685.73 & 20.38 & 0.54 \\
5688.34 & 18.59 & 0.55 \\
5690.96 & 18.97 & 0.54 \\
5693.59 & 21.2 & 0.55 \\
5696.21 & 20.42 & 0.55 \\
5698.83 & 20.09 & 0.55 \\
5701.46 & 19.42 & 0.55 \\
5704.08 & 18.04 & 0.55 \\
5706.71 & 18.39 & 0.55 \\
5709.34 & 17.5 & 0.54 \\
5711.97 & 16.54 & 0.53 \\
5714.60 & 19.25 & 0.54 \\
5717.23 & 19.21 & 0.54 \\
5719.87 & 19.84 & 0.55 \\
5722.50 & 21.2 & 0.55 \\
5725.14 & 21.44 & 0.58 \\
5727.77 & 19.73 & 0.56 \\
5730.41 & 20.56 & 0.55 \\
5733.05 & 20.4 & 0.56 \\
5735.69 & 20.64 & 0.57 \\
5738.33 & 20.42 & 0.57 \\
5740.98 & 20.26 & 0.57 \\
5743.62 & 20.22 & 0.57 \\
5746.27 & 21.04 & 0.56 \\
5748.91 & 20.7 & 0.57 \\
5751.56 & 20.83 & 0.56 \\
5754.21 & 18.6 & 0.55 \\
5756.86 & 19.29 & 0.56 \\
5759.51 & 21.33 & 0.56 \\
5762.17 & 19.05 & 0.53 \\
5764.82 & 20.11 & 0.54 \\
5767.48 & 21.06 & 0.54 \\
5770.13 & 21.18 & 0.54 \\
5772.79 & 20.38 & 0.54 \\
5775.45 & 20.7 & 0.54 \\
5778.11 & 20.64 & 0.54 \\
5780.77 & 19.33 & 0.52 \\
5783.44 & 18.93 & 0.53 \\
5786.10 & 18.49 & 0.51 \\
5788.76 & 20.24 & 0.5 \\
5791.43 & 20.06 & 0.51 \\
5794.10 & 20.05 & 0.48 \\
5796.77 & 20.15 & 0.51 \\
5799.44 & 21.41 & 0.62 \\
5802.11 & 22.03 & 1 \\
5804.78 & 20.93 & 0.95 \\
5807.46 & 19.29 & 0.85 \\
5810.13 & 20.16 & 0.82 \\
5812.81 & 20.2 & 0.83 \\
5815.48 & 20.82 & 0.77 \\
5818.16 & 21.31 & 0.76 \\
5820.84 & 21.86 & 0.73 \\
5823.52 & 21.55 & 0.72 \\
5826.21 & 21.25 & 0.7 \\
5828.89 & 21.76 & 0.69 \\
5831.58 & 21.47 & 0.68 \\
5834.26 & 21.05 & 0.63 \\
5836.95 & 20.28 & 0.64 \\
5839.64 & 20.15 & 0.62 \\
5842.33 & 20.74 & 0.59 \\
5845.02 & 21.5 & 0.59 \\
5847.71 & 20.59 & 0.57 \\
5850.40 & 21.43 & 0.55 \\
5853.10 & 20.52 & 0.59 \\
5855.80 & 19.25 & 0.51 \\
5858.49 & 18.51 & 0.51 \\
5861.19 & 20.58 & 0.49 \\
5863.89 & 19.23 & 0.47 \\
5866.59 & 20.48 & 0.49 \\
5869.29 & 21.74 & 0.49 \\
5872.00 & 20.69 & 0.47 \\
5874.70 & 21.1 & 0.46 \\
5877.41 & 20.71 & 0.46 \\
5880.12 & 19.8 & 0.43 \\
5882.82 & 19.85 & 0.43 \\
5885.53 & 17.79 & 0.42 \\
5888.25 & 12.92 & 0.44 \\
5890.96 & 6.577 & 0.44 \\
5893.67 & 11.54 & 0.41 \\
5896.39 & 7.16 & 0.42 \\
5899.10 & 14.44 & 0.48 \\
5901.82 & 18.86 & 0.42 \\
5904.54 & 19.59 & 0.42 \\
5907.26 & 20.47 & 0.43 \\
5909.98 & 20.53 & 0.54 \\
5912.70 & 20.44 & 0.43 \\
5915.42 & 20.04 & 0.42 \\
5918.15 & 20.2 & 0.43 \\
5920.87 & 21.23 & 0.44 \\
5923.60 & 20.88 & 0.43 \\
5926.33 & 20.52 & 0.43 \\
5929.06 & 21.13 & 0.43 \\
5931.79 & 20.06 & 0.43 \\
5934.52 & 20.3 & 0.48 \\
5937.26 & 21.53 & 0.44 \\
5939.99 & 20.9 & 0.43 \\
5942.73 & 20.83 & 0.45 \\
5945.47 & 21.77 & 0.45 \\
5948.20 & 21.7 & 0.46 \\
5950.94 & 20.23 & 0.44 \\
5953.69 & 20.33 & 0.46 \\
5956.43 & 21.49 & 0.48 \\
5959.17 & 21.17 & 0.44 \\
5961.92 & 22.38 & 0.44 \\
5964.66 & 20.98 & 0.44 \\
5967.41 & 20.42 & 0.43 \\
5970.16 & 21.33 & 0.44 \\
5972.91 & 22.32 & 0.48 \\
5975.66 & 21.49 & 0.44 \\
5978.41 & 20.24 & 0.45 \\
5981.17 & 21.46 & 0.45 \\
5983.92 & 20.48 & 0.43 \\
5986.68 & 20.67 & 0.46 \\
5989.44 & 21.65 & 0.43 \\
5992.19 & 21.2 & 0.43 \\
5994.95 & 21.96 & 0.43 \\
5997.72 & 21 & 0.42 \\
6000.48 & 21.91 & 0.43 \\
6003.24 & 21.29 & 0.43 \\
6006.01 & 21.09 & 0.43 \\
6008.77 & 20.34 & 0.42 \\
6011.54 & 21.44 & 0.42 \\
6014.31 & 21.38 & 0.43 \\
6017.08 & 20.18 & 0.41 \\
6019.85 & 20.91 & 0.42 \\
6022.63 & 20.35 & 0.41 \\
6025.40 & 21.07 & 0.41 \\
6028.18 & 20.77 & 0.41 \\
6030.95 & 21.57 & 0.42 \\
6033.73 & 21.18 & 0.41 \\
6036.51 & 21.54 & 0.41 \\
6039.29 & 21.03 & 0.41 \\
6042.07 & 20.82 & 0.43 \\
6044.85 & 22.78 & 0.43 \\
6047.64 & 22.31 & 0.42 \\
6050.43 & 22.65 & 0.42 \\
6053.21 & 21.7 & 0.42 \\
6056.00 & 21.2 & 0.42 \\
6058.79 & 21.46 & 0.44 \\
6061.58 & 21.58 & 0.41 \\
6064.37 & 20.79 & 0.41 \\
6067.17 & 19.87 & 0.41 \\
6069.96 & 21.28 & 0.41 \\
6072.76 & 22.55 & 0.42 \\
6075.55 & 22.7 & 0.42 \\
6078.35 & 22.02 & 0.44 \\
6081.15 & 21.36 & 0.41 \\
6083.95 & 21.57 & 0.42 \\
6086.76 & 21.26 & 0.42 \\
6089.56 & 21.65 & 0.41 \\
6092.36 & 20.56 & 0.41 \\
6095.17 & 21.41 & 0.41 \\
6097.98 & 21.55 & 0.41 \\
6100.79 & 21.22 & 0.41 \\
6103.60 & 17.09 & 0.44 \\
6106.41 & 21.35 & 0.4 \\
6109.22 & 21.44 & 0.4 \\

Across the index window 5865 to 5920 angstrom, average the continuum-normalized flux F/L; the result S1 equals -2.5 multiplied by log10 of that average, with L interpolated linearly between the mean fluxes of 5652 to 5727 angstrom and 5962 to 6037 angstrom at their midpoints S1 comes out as 0.15 mag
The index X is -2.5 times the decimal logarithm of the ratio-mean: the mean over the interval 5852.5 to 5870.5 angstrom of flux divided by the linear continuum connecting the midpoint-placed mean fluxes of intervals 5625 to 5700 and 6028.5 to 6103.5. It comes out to 0.02 mag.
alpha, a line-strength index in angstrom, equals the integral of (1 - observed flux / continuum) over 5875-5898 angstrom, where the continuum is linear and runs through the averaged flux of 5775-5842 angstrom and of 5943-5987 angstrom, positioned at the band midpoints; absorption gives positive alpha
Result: 6.6 angstrom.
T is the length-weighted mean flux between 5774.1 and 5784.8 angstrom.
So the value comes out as 19.9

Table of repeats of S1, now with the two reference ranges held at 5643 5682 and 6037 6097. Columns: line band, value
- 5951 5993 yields -0.01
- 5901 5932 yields 0.02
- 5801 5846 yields -0.04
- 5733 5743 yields -0.04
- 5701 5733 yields 0.01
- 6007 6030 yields 0.02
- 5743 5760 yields -0.03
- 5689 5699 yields -0.04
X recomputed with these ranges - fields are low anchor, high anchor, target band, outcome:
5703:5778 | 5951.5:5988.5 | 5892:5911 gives 0.294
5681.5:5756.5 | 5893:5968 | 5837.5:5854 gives -0.057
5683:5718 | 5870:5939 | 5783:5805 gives -0.085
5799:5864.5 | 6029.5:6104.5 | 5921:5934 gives 0.016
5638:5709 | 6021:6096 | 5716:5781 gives -0.036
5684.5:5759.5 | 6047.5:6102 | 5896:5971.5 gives 0.033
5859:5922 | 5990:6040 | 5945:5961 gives -0.080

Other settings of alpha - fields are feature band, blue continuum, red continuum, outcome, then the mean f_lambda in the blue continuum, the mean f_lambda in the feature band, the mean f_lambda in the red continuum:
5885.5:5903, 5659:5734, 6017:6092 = 7.0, 19.4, 12.3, 21.4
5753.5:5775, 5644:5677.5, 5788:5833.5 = 0.1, 19.1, 20.2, 20.9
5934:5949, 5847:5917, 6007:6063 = -1.4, 18.2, 21.2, 21.3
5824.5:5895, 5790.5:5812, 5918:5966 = 4.8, 20.5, 19.3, 21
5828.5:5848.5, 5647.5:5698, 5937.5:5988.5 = -0.5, 19.4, 20.9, 21.1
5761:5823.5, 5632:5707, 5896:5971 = -2.1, 19.3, 20.4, 20.2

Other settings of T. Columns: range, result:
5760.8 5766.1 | 19.6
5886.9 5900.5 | 10.6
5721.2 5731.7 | 20.7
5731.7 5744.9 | 20.4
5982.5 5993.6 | 21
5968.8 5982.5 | 21.4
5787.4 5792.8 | 20.1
